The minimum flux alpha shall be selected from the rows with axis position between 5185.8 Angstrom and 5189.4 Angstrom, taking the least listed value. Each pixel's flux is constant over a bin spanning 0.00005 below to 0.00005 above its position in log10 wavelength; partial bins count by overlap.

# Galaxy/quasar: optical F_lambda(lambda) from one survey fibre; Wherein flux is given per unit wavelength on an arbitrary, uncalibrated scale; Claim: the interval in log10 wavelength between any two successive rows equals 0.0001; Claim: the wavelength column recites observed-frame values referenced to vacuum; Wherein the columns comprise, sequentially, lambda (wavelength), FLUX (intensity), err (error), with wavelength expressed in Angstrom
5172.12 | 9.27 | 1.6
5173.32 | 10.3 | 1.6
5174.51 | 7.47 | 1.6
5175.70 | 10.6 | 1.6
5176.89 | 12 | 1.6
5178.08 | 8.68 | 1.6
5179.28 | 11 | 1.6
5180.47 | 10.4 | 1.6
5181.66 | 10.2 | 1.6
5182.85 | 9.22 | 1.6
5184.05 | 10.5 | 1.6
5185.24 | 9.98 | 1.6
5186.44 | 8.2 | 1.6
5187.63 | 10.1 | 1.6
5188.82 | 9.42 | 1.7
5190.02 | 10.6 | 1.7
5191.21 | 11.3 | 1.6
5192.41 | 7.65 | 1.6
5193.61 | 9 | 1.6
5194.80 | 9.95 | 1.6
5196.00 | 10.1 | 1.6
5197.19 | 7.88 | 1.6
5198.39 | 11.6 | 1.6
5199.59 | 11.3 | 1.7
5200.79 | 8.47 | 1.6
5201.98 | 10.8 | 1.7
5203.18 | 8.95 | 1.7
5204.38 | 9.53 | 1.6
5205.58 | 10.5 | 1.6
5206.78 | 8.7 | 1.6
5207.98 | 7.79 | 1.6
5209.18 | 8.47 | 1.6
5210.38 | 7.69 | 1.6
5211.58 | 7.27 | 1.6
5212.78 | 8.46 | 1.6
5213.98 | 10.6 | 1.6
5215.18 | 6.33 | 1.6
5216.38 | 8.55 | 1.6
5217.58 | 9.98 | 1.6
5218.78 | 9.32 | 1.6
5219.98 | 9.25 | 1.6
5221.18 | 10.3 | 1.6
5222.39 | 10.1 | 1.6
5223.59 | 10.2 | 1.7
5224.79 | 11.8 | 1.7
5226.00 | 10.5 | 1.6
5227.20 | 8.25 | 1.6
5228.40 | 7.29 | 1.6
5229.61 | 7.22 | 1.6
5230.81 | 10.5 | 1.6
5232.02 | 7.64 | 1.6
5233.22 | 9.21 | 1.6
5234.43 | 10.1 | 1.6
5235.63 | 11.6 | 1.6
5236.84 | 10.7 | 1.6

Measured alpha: 8.2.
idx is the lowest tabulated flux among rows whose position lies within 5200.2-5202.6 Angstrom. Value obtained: 8.47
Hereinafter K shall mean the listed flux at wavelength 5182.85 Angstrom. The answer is 9.22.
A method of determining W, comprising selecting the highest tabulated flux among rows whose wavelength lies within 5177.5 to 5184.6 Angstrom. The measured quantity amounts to 11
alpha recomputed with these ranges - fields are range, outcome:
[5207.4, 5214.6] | 7.27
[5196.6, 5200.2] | 7.88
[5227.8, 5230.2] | 7.22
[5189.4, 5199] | 7.65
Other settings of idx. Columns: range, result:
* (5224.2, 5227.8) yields 8.25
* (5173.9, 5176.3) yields 7.47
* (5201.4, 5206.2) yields 8.95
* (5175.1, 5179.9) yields 8.68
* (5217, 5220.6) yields 9.25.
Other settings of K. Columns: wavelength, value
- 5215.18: 6.33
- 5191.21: 11.3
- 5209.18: 8.47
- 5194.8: 9.95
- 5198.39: 11.6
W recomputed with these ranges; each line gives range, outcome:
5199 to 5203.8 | 11.3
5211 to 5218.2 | 10.6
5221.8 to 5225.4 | 11.8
